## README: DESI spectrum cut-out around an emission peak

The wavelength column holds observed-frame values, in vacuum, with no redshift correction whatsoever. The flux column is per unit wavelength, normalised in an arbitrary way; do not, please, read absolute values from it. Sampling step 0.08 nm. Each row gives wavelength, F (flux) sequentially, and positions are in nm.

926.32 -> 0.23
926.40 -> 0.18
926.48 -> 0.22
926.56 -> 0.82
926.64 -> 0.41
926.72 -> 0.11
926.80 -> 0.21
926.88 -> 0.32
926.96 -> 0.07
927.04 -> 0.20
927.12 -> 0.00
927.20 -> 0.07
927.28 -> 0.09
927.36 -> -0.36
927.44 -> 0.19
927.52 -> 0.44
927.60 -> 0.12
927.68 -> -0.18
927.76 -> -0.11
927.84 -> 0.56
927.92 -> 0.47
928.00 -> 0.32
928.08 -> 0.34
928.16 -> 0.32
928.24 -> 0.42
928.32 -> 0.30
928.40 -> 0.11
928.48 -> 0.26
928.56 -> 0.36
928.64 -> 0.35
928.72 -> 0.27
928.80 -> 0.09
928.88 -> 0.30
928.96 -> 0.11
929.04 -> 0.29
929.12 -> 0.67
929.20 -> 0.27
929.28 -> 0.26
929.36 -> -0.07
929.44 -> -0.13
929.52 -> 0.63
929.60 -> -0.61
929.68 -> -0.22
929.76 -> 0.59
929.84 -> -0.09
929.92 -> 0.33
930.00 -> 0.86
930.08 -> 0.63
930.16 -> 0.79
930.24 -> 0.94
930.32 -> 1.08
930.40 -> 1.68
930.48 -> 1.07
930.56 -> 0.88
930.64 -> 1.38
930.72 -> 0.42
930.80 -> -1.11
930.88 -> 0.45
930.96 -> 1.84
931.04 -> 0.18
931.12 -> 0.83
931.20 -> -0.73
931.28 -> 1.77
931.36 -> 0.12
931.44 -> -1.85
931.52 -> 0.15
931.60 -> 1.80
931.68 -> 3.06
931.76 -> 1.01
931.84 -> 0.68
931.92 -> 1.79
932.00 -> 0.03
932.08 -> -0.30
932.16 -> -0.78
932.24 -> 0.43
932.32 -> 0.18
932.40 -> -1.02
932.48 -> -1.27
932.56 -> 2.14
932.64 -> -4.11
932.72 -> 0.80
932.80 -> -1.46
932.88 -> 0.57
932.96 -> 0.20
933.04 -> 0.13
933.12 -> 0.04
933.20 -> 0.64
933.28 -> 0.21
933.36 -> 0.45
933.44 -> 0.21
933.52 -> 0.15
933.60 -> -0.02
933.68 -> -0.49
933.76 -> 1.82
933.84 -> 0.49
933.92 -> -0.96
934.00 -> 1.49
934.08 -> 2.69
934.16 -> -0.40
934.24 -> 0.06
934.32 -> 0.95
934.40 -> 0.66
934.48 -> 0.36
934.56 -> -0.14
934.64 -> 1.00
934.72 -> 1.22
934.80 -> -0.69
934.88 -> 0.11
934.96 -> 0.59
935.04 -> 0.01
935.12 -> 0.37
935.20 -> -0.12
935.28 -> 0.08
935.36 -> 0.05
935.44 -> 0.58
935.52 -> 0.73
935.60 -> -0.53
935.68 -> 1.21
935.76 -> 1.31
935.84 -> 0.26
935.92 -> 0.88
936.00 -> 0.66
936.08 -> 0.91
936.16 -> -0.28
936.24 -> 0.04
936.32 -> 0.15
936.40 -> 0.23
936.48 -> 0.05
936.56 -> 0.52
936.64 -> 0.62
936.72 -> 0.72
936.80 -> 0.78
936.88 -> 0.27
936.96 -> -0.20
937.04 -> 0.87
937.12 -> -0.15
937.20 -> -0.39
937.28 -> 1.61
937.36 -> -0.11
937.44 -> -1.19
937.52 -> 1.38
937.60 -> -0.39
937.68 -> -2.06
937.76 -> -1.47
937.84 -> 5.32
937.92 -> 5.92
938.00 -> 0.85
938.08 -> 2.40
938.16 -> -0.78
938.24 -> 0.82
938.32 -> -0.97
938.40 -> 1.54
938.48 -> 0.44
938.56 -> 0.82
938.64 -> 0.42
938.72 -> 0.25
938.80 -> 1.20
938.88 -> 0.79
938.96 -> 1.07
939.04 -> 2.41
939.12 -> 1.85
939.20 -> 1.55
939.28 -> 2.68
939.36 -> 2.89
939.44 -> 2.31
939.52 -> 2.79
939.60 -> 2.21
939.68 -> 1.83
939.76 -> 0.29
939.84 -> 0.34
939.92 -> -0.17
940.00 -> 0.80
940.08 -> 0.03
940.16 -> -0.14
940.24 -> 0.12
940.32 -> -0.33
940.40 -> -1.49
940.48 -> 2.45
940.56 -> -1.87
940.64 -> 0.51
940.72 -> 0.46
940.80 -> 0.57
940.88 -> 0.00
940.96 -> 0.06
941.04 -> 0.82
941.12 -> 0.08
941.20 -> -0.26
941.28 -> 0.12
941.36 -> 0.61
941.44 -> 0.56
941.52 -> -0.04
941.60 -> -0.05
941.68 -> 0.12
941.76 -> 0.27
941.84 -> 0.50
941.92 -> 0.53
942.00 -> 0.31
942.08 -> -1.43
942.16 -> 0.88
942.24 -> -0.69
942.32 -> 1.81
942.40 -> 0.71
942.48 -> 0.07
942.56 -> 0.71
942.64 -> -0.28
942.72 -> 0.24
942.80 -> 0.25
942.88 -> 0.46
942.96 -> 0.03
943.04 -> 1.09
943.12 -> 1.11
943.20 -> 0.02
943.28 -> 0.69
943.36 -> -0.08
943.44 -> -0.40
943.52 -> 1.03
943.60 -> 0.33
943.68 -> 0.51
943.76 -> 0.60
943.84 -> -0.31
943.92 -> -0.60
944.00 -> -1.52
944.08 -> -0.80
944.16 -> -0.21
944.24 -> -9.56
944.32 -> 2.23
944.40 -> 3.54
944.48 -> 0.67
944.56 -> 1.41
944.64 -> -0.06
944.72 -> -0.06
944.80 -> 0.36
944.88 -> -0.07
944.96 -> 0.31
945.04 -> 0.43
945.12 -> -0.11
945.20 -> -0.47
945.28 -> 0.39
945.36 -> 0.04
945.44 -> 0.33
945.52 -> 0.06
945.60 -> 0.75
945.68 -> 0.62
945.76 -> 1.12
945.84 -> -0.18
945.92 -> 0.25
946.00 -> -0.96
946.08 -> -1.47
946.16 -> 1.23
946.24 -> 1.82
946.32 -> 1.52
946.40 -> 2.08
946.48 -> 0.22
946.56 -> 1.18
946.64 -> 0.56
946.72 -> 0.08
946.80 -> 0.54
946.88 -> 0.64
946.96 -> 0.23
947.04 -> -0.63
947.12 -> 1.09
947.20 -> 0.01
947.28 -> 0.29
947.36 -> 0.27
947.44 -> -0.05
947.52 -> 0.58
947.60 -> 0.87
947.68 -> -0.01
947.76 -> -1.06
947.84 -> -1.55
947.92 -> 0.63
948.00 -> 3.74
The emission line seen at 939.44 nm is [O III] 5007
